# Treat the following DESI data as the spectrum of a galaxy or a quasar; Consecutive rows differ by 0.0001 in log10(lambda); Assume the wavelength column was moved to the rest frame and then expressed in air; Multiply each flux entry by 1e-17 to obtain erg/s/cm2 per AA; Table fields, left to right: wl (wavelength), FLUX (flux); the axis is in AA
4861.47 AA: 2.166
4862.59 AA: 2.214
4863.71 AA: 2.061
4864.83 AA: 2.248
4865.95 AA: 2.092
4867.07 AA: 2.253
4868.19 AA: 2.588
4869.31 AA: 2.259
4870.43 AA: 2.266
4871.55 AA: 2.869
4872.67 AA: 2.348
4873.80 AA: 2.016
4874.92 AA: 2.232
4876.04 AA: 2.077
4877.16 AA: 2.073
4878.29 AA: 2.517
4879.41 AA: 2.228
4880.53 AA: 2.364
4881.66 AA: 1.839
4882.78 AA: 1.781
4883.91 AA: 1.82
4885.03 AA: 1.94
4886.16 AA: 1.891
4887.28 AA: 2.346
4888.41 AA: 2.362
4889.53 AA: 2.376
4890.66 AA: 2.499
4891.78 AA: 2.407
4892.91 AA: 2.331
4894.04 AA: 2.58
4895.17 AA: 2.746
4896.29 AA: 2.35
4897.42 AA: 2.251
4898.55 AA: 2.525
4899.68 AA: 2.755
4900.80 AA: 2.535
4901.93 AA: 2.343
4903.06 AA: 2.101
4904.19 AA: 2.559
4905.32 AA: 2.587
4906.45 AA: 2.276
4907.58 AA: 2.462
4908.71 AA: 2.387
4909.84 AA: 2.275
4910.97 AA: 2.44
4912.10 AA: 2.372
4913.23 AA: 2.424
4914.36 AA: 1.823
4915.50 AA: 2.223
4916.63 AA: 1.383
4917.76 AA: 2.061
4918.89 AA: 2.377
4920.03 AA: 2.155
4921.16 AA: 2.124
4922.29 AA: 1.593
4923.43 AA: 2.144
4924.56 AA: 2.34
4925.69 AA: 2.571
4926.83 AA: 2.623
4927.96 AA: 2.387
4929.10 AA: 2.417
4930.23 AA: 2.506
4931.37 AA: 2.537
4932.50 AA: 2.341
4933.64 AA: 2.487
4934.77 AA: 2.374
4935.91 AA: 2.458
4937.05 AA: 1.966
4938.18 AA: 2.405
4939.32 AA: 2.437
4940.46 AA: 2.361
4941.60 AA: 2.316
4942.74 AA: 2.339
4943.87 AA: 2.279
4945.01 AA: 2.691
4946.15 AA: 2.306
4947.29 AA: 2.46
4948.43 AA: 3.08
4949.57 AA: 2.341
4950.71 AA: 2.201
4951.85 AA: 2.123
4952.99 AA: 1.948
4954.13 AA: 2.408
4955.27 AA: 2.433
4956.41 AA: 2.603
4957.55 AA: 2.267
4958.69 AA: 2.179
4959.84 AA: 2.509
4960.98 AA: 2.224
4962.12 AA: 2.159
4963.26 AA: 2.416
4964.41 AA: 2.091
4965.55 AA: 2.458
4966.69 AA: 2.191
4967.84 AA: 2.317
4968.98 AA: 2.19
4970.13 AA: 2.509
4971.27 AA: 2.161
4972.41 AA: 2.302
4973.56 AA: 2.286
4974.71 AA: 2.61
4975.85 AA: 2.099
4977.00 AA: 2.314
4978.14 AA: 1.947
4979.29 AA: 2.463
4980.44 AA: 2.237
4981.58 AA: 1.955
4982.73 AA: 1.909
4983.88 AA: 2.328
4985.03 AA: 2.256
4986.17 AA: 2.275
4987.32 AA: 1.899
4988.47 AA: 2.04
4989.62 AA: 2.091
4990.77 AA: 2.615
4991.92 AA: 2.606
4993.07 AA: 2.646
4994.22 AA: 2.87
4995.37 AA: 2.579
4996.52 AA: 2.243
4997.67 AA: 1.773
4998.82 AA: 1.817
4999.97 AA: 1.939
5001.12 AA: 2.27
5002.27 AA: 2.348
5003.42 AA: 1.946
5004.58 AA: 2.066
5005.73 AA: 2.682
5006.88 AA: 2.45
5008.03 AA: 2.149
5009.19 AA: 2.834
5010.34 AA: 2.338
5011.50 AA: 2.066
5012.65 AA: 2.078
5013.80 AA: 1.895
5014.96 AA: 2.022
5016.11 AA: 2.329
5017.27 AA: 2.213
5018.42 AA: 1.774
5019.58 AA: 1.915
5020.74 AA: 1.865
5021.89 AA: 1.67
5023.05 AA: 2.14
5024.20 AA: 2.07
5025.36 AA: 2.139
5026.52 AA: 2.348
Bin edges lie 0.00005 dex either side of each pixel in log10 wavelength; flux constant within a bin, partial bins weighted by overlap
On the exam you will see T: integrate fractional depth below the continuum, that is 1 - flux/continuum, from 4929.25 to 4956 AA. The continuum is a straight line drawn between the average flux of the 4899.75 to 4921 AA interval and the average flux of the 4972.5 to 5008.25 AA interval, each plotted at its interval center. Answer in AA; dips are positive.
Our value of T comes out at -1.41 AA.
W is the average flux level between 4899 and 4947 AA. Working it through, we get 2.32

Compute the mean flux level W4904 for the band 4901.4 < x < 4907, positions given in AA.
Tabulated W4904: 2.37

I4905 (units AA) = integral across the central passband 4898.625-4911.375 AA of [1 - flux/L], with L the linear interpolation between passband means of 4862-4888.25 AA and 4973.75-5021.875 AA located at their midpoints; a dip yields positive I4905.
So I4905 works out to -1.4 AA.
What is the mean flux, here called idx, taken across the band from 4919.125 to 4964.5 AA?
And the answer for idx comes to 2.34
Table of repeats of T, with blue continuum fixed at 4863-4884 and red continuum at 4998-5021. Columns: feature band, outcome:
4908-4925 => 0.4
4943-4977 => -2.6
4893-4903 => -1.3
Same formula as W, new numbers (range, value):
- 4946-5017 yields 2.28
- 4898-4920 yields 2.31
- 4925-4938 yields 2.42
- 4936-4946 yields 2.35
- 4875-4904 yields 2.28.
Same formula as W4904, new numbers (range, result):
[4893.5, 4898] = 2.48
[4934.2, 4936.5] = 2.41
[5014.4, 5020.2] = 2.05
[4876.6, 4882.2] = 2.2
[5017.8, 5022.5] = 1.81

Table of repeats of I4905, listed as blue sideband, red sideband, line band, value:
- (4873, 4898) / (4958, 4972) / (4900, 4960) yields -1.8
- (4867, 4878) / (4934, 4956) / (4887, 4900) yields -0.8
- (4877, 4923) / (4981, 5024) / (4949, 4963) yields -0.4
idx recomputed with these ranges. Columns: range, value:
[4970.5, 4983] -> 2.22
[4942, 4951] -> 2.47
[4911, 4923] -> 2.07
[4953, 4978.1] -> 2.3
